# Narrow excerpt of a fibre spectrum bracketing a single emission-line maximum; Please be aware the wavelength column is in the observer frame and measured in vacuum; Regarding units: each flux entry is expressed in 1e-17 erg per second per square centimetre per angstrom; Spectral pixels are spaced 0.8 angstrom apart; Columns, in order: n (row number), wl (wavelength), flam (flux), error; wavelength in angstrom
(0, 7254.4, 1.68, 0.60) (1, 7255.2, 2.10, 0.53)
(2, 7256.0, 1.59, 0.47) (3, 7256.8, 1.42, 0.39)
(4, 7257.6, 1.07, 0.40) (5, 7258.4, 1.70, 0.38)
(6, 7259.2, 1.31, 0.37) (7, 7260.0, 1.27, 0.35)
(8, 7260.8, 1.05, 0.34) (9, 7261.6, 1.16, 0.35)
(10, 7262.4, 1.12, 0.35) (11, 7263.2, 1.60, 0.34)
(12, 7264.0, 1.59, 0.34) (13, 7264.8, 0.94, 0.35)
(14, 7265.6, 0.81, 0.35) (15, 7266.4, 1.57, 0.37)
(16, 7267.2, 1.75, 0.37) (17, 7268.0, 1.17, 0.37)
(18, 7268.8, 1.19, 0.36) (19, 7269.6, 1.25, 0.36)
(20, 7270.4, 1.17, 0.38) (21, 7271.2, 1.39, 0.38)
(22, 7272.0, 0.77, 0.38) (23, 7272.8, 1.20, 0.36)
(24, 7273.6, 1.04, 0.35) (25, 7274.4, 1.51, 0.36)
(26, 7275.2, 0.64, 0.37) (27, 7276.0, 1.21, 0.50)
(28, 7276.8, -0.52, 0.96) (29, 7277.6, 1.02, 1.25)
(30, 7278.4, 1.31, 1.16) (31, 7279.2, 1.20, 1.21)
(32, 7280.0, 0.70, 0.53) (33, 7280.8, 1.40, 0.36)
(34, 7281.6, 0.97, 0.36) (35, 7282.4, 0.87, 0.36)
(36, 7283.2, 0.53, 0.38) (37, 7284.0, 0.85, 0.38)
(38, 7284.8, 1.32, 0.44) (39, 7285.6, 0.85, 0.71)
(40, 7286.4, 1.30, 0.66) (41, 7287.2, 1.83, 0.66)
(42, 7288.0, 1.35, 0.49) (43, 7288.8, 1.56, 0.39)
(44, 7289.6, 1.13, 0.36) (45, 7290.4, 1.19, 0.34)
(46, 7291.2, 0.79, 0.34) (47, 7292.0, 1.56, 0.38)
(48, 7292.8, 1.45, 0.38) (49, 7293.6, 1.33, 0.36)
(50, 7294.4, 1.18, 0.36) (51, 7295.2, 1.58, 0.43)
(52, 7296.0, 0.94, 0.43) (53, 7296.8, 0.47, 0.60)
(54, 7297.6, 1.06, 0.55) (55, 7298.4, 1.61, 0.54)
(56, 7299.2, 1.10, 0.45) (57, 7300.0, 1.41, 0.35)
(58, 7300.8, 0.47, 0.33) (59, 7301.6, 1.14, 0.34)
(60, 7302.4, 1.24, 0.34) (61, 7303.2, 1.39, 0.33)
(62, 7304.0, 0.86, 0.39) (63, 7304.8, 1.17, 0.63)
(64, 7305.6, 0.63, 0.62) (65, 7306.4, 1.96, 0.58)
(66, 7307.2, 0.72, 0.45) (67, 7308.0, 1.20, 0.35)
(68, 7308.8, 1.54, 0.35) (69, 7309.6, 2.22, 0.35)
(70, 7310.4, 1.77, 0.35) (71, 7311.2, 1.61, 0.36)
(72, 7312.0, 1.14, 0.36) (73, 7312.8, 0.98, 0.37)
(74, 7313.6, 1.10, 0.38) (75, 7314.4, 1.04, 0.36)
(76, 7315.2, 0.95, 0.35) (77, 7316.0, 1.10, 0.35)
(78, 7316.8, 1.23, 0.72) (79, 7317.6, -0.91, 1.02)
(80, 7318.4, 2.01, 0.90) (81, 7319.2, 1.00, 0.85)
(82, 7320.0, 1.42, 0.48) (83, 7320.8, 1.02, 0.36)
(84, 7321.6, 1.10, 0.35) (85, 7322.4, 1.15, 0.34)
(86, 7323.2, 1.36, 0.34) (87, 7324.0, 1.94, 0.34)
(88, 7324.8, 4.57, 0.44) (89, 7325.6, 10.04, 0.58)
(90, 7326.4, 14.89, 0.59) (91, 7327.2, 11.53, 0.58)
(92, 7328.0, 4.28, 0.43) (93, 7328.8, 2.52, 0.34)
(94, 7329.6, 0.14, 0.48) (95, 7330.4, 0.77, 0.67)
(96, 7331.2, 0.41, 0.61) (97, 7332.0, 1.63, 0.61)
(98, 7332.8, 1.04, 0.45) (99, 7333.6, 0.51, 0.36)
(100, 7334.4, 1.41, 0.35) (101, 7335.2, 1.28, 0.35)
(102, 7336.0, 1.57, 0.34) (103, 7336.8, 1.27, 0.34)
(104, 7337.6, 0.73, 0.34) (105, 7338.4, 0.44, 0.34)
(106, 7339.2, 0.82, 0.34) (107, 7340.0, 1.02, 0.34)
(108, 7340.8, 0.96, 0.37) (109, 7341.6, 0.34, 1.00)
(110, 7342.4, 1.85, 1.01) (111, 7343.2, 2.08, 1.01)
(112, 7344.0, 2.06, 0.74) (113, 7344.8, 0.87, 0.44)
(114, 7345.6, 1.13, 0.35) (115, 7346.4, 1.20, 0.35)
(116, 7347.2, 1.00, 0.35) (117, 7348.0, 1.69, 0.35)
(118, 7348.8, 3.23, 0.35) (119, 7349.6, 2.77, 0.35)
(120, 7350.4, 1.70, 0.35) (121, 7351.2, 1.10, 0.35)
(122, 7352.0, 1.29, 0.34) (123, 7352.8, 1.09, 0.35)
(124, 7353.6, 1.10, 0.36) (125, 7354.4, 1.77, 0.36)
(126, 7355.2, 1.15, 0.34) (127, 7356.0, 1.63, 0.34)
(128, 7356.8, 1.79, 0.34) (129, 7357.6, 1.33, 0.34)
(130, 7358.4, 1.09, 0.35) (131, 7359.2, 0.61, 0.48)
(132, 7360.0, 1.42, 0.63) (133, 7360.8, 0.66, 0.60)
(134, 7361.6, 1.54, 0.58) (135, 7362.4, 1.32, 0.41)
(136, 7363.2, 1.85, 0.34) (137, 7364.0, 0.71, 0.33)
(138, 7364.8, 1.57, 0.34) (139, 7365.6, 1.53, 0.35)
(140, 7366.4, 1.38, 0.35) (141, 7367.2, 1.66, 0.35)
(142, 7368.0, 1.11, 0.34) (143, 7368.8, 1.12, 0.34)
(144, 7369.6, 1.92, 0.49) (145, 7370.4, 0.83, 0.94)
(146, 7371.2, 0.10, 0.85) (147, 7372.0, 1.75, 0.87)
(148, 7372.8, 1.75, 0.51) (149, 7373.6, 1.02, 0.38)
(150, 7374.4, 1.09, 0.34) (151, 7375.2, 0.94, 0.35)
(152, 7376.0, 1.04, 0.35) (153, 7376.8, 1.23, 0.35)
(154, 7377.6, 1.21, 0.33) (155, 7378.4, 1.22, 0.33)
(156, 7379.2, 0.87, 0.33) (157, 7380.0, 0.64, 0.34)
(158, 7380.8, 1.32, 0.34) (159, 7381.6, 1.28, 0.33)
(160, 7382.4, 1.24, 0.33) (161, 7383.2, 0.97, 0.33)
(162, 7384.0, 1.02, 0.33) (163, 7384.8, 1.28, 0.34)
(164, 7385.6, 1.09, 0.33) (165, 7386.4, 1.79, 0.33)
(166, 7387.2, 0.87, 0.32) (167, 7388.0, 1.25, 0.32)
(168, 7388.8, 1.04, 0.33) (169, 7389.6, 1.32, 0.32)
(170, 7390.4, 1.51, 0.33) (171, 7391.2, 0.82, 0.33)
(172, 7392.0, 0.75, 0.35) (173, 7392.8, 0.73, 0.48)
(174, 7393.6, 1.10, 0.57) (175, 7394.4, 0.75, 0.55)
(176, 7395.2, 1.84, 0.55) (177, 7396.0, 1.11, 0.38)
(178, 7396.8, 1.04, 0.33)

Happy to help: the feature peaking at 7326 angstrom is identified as H-alpha 6563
